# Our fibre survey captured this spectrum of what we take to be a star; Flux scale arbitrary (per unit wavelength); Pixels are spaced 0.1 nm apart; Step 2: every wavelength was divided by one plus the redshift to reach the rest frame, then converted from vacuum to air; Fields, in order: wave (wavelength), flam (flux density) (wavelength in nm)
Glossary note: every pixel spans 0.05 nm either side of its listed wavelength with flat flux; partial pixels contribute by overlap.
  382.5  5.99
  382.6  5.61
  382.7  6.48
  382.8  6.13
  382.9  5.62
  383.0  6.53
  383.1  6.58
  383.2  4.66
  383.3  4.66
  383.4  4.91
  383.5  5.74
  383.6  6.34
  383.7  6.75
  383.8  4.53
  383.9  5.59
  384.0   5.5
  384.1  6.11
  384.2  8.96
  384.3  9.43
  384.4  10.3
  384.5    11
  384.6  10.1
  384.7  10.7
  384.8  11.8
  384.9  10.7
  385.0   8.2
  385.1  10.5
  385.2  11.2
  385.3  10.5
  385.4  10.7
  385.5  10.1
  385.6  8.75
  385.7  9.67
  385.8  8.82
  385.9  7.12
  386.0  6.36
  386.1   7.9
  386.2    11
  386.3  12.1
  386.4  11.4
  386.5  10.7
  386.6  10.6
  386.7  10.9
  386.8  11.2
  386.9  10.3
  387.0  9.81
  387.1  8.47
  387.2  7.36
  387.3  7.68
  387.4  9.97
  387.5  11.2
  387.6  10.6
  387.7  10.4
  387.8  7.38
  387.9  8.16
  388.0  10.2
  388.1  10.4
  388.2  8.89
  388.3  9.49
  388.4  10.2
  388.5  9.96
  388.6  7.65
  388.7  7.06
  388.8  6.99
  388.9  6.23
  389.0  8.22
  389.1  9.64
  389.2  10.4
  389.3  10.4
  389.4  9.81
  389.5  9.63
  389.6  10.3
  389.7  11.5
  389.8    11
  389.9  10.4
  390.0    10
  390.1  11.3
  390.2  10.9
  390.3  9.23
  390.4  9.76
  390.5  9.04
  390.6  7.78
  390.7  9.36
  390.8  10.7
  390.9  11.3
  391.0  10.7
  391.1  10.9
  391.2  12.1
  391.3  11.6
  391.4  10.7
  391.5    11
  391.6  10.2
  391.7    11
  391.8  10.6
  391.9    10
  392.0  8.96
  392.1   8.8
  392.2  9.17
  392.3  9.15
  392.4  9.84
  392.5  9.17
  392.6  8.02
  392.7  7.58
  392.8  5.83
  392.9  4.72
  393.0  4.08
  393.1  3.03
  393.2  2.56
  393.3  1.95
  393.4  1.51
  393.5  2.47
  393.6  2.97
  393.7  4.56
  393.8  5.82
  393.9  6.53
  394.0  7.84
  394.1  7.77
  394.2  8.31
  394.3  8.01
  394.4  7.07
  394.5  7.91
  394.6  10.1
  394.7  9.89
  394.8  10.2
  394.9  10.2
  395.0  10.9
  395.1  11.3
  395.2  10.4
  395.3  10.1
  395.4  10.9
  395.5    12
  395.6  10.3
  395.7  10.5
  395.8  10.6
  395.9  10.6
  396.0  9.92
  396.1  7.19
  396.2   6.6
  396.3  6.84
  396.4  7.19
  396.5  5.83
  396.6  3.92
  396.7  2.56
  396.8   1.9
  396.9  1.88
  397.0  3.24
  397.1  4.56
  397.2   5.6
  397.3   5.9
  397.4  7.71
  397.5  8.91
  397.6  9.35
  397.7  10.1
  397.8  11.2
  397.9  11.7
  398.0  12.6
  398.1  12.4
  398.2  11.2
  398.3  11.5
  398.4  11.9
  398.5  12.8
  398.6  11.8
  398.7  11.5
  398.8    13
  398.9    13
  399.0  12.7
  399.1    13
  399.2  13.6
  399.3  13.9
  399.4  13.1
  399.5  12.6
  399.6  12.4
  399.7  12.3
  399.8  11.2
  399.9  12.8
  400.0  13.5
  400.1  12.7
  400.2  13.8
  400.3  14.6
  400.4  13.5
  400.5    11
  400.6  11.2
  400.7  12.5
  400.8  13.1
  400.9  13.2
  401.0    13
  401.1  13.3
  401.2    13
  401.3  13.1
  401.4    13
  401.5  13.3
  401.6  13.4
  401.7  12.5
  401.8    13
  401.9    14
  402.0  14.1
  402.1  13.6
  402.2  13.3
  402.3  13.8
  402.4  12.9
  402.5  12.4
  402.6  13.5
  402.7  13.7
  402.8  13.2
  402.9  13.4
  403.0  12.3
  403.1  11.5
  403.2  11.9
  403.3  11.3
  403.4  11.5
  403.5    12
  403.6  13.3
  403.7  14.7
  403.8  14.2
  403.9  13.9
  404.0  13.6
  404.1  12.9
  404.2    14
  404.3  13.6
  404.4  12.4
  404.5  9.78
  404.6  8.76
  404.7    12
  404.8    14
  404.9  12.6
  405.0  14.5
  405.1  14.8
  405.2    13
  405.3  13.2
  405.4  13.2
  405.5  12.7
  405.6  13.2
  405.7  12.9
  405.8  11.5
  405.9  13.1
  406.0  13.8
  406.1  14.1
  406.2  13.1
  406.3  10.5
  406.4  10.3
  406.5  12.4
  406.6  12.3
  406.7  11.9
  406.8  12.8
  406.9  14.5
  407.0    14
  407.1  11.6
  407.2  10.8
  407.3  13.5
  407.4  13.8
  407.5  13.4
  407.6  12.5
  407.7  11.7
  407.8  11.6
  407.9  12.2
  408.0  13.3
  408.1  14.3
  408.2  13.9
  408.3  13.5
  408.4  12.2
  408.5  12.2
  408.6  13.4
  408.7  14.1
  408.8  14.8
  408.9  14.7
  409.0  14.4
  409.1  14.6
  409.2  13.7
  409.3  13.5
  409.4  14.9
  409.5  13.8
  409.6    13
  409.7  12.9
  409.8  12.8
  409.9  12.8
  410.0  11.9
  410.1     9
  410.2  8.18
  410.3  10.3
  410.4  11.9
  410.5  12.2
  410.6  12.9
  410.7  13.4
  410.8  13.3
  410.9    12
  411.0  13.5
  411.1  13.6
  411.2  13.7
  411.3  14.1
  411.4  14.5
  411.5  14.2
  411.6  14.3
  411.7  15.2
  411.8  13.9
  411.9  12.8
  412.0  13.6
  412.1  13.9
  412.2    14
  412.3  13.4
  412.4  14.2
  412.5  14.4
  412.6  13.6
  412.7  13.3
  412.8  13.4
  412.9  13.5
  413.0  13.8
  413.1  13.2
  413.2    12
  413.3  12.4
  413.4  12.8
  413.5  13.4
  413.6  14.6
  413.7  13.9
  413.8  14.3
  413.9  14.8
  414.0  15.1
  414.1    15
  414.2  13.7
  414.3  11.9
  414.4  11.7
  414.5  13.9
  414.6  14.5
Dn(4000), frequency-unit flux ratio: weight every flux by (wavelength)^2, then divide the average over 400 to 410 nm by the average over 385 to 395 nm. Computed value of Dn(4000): 1.58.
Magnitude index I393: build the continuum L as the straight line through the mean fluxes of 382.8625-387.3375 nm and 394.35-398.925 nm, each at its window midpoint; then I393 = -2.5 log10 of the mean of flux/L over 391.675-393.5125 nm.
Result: 0.29 mag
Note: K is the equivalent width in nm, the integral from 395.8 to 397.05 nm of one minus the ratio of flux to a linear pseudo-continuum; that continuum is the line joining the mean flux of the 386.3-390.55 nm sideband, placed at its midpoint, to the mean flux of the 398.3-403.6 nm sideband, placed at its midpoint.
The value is 0.623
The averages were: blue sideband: 9.67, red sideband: 12.8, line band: 5.84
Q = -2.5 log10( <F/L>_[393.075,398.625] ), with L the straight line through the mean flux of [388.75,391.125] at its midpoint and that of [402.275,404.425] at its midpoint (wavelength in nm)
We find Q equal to 0.38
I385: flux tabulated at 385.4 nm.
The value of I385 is 10.7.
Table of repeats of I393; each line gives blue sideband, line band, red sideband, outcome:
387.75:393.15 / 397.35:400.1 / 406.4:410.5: -0.098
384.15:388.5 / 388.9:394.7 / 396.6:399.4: 0.147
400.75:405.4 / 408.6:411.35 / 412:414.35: 0.040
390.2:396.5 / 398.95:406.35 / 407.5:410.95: -0.176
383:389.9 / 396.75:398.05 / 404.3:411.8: 0.448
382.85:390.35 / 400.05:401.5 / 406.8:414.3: -0.125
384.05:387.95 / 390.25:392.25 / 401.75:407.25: 0.046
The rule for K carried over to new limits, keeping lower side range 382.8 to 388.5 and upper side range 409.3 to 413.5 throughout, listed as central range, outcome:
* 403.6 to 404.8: -0.09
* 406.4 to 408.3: -0.05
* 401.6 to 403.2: -0.21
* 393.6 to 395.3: 0.31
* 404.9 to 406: -0.10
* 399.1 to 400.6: -0.23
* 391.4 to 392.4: -0.01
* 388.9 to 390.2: -0.08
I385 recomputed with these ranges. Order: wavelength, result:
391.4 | 10.7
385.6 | 8.75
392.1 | 8.8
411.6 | 14.3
